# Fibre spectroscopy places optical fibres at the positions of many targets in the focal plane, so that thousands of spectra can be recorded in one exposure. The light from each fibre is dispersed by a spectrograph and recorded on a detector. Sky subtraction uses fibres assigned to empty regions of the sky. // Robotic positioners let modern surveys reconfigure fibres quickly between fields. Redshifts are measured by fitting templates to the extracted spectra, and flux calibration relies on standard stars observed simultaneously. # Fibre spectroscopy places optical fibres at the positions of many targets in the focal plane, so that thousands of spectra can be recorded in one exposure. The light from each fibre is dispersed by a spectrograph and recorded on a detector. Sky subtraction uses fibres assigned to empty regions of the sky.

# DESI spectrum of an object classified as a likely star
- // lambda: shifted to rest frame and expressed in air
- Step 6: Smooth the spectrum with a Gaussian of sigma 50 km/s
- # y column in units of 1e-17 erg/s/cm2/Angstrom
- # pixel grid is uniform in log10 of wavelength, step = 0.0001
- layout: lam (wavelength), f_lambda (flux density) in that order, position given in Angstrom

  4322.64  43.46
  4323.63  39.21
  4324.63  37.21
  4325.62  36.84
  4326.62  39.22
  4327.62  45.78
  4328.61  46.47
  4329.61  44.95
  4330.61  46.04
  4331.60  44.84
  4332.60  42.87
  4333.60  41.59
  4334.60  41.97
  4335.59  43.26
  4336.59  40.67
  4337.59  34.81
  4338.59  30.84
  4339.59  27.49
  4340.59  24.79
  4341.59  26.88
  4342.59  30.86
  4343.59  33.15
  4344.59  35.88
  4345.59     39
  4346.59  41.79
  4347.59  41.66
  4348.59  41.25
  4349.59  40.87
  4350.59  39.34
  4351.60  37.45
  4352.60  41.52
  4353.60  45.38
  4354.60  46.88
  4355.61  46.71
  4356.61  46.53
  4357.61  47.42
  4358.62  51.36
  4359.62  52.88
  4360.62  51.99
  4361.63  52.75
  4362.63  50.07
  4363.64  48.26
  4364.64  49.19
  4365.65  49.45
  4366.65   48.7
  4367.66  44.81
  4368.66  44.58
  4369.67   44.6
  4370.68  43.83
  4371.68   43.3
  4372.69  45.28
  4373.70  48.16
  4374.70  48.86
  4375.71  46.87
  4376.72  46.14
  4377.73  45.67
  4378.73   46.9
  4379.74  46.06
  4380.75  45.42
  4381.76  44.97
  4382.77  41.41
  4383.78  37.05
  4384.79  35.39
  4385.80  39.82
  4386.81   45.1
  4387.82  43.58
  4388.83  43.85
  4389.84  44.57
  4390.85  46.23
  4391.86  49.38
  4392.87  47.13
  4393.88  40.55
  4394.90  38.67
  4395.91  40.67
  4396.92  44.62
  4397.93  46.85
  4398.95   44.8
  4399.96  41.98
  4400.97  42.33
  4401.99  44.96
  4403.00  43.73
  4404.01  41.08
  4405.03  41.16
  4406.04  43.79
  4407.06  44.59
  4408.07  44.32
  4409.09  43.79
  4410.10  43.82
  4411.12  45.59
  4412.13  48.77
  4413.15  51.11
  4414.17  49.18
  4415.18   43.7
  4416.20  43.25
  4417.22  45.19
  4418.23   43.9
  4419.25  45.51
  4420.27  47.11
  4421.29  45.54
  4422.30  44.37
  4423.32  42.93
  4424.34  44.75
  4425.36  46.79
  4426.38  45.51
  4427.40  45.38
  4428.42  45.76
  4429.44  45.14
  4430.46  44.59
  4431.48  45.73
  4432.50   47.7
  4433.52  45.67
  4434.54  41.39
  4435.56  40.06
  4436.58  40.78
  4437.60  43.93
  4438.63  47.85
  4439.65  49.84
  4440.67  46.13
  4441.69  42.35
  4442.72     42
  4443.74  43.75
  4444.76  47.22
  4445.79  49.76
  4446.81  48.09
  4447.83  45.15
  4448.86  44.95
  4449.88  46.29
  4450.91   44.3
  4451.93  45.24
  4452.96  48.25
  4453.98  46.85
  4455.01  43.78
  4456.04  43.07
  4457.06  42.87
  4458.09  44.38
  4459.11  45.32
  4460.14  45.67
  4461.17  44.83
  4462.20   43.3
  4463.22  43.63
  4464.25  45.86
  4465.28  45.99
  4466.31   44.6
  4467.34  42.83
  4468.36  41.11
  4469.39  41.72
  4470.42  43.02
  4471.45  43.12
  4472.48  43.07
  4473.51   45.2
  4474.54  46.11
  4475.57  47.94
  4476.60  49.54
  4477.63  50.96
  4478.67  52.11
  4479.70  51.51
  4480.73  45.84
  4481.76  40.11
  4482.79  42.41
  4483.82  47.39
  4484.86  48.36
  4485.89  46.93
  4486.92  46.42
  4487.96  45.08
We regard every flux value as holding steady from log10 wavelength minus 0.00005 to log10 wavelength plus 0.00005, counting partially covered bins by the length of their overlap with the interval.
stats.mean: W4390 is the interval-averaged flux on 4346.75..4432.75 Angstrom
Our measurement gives 45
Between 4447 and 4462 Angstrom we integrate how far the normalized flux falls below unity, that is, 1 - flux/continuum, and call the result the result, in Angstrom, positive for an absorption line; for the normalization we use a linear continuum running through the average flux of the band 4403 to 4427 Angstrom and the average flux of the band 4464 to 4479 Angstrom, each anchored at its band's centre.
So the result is 0.1 Angstrom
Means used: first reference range 45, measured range 45.1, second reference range 45.4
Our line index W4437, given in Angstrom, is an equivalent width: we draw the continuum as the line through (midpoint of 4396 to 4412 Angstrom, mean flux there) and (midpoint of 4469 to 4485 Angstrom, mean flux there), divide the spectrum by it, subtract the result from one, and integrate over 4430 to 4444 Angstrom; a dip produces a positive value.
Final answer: 0.1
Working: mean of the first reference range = 43.9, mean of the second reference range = 46.1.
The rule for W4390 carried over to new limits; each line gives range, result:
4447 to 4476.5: 44.7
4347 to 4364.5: 46.1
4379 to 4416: 43.9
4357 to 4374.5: 48.1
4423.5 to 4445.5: 44.9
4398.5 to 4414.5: 44.6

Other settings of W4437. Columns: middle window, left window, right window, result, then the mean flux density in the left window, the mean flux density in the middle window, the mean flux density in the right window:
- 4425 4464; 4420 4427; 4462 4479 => 0.1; 45.2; 45.1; 45.3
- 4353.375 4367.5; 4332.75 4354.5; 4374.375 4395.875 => -3.2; 37.4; 49.1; 43.9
